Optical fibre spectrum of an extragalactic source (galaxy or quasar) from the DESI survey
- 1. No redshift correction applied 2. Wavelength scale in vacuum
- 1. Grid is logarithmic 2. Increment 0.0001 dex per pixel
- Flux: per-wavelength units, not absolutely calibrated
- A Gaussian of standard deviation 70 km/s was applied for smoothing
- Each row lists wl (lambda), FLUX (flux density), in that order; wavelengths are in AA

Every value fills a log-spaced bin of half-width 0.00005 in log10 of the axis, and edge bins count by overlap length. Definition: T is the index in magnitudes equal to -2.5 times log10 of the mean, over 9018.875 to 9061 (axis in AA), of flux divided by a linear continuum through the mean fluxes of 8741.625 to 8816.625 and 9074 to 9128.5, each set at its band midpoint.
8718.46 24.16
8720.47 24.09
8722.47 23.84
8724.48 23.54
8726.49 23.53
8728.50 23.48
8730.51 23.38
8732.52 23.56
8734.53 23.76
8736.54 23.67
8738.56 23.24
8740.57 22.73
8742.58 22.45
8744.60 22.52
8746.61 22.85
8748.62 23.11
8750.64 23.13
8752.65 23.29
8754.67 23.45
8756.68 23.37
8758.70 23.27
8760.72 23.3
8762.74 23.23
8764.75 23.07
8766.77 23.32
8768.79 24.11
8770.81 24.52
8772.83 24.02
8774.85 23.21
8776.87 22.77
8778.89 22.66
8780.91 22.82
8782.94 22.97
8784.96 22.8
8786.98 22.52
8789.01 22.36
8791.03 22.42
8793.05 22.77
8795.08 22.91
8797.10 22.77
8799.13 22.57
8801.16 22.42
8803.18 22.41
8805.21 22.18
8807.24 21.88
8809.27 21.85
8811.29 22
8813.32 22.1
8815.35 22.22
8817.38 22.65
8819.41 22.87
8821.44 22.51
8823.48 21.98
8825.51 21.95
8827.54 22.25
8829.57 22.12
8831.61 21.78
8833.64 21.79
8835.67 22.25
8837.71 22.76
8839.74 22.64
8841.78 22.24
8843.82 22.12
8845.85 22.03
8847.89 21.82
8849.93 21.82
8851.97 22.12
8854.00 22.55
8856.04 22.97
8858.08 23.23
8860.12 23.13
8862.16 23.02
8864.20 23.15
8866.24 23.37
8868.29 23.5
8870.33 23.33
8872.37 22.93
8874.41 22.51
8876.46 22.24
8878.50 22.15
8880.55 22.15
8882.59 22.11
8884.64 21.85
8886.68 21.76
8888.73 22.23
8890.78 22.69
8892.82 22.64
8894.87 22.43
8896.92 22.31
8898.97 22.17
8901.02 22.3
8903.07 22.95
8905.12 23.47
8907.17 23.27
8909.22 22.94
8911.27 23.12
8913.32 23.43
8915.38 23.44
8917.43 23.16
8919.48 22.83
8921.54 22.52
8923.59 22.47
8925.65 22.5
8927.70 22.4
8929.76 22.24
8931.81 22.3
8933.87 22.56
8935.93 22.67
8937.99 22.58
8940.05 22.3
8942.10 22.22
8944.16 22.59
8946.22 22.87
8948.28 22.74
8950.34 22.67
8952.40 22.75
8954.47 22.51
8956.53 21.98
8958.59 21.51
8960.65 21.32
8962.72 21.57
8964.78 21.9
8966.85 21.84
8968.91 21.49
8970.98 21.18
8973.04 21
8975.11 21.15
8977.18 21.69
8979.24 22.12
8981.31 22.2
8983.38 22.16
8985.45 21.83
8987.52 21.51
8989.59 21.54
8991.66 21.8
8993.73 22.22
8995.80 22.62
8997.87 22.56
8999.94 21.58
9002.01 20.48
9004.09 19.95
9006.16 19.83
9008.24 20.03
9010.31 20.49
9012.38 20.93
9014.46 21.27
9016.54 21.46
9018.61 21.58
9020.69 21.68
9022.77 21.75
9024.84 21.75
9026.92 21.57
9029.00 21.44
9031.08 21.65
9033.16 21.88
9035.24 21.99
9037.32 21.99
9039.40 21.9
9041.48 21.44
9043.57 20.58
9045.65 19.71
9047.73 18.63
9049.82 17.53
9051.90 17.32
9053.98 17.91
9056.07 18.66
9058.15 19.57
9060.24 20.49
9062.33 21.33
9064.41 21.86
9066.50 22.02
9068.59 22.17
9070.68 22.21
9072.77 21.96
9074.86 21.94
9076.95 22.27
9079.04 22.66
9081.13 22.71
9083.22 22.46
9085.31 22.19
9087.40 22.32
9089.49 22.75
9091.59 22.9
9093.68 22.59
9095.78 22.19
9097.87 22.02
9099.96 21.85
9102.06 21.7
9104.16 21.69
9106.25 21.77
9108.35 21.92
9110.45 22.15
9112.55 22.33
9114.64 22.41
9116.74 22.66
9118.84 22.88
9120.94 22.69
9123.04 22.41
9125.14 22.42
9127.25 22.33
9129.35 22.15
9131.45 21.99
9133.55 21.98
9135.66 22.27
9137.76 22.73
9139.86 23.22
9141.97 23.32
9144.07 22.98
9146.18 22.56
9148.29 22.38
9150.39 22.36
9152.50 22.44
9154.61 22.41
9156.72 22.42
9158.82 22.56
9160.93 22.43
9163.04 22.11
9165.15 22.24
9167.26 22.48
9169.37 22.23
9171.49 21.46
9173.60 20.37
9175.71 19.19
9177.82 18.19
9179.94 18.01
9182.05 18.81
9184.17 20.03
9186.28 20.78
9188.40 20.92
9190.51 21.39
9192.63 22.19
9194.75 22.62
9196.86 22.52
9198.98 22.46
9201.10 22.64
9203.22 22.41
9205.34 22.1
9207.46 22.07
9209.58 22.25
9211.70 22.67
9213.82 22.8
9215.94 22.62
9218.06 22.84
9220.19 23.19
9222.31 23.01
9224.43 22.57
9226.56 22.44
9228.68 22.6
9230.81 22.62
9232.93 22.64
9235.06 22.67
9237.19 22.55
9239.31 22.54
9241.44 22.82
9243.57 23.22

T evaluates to 0.10 mag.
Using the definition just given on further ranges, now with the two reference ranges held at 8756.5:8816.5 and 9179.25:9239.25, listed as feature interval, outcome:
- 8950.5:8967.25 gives 0.03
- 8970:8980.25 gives 0.05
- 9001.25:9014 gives 0.11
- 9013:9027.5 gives 0.04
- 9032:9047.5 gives 0.06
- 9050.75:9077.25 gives 0.08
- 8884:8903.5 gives 0.01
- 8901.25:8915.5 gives -0.03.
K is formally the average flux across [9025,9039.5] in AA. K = 21.8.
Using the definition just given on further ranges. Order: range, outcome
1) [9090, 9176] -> 22.3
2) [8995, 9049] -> 21.2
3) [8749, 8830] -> 22.8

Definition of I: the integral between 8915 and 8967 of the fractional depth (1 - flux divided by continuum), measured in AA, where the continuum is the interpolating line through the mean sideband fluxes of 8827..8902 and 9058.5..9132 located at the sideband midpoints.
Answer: -0.1 AA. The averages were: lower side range 22.4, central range 22.4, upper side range 22.2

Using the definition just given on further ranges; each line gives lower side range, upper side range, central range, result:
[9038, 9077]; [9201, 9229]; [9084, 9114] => -1.6 AA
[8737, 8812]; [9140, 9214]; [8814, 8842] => 0.6 AA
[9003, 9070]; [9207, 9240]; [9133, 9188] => 1.0 AA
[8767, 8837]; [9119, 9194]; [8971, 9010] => 1.2 AA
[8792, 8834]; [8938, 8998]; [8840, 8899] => -0.9 AA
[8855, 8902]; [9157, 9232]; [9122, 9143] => -0.5 AA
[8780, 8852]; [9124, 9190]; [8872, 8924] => -1.1 AA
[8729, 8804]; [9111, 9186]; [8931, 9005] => 1.6 AA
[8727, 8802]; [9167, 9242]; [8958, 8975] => 0.8 AA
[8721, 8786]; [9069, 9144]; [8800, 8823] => 0.9 AA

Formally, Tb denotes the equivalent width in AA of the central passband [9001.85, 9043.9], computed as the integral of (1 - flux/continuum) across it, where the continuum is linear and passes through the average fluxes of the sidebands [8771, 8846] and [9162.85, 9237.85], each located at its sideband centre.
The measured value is 1.62 AA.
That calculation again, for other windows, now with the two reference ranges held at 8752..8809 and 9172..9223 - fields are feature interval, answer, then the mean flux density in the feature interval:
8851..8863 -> -0.1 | 22.9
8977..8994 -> 0.3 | 21.9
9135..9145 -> -0.6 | 22.9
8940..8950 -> -0.1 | 22.6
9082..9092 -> -0.3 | 22.5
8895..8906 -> 0.0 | 22.6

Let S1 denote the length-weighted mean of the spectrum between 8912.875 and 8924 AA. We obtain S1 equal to 23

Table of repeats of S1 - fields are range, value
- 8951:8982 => 21.8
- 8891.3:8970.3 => 22.5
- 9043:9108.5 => 21.2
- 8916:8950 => 22.6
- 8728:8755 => 23.2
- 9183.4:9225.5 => 22.2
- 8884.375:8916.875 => 22.7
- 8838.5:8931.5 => 22.6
